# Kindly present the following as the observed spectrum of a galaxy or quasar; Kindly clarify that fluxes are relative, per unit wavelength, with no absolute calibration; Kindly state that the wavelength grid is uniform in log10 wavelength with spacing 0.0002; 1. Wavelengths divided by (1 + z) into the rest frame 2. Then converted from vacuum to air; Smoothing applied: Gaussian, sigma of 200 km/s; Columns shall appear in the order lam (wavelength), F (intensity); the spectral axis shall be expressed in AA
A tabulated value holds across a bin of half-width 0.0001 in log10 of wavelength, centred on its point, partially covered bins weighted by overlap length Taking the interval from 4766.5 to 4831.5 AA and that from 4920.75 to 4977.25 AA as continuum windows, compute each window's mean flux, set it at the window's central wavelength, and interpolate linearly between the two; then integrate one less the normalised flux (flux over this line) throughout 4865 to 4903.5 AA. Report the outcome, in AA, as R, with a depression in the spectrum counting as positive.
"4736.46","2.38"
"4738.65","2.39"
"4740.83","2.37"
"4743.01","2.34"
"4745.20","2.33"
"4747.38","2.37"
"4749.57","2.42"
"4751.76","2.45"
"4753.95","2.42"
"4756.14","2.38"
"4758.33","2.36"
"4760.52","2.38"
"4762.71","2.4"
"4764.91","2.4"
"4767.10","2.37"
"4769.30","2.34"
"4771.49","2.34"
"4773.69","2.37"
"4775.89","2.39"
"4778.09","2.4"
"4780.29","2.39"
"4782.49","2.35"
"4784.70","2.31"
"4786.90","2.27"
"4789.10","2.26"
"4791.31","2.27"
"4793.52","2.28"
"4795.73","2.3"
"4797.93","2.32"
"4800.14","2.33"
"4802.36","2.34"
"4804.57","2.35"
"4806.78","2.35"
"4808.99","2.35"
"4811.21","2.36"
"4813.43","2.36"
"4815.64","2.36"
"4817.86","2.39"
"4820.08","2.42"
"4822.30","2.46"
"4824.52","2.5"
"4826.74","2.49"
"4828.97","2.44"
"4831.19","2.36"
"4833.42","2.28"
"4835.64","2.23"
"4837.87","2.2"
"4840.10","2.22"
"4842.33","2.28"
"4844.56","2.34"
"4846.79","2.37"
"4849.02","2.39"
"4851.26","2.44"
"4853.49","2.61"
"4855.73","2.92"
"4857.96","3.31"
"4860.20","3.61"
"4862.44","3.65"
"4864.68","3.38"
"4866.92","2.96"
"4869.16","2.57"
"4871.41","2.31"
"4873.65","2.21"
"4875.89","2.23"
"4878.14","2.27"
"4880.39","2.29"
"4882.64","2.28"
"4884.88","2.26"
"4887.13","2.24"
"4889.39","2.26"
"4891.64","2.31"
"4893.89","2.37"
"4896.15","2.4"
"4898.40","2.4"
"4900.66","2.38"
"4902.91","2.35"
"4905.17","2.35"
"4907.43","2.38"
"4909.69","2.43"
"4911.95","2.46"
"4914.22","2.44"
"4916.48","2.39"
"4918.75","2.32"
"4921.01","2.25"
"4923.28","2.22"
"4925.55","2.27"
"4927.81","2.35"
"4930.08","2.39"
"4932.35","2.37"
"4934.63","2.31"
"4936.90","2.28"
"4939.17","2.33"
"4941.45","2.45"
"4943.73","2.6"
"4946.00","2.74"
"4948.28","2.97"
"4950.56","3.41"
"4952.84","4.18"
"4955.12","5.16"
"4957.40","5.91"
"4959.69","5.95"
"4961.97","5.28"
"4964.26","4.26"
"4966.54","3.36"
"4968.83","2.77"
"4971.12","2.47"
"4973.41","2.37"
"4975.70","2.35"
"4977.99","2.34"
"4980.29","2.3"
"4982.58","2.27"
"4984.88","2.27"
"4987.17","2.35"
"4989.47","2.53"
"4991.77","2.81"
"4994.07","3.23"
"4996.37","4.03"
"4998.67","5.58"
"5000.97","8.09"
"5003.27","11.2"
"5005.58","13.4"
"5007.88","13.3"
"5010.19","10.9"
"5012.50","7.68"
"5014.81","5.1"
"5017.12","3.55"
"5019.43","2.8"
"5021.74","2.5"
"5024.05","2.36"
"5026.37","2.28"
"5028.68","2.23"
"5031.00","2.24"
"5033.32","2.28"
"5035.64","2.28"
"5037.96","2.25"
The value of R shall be 6.0 AA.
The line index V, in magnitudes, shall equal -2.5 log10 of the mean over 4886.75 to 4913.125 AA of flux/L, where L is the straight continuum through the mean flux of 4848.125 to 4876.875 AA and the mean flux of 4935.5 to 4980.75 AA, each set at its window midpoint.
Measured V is 0.27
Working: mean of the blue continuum 2.82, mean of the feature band 2.36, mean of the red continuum 3.38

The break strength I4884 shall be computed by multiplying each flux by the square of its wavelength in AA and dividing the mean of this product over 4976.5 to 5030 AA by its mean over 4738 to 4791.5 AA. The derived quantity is 2.32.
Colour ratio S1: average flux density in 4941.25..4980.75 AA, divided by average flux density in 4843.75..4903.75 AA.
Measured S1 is 1.38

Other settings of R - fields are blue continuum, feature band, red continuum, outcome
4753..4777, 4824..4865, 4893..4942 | -4.4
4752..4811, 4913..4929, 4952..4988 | 4.3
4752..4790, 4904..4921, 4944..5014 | 7.1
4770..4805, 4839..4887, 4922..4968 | 3.4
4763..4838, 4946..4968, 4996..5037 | 1.7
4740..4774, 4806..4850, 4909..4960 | 4.0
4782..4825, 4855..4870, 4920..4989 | -3.5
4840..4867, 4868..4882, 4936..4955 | 2.7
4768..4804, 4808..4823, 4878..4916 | -0.3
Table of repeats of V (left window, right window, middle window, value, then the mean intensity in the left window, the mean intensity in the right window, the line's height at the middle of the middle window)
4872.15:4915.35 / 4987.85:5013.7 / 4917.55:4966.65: 0.413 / 2.33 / 7.43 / 4.63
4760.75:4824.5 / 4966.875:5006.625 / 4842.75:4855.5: 0.180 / 2.35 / 4.22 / 2.9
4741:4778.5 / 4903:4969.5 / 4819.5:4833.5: 0.086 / 2.38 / 3.05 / 2.63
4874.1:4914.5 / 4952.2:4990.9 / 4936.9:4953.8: 0.056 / 2.33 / 3.4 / 3.04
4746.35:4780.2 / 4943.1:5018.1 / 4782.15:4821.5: 0.205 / 2.39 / 4.83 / 2.82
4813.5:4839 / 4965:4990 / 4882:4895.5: 0.066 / 2.37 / 2.52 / 2.43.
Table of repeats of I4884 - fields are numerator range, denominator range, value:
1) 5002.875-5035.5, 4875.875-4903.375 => 2.54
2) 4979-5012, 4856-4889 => 2.38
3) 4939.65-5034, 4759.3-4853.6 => 1.99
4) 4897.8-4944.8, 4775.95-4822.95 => 1.06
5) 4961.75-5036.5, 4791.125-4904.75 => 1.90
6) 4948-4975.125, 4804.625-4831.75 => 1.77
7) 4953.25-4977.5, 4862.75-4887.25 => 1.64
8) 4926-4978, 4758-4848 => 1.47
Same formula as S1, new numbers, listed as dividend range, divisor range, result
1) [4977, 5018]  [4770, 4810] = 2.47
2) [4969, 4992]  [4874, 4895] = 1.06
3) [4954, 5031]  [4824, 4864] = 1.79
